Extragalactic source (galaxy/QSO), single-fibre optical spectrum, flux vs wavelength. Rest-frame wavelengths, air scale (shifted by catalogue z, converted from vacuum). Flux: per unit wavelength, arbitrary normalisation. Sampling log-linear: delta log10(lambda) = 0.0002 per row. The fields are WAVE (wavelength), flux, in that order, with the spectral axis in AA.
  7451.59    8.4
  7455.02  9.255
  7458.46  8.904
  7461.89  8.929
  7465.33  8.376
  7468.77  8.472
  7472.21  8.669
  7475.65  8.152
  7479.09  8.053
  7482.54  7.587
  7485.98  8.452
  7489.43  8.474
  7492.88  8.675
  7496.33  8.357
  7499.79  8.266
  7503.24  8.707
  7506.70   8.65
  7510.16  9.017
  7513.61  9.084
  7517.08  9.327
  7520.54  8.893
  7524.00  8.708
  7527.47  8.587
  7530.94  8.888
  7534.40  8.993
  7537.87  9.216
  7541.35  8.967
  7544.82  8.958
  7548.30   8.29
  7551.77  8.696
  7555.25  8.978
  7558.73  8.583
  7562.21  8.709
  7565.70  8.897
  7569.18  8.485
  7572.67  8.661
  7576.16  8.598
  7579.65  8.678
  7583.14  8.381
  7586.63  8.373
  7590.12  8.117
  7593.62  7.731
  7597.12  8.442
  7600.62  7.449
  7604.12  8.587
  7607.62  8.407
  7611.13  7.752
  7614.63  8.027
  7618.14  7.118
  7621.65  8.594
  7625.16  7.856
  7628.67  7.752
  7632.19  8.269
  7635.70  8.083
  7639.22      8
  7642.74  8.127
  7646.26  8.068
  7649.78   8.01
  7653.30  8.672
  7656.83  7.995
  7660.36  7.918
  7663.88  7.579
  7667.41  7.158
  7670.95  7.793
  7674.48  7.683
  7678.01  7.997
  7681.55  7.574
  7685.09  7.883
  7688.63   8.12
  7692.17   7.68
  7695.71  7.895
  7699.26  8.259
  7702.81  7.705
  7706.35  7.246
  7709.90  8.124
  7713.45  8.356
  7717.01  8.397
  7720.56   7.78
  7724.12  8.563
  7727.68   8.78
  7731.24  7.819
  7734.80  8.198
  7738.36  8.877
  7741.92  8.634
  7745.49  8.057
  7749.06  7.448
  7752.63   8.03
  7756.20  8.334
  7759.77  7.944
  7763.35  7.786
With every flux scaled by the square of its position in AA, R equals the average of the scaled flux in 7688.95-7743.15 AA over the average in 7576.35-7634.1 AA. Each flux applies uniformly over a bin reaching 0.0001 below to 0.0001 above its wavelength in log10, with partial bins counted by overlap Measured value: 1.03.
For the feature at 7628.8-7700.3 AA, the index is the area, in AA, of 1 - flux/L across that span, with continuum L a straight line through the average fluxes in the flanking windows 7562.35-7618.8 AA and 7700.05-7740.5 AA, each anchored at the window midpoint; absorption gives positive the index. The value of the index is 2.5 AA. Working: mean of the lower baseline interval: 8.27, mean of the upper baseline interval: 8.18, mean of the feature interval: 7.93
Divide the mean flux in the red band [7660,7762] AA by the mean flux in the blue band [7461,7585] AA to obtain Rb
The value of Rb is 0.9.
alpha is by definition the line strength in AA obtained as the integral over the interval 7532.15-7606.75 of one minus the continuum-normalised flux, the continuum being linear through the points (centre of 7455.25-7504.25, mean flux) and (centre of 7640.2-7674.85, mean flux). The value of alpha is -3.5 AA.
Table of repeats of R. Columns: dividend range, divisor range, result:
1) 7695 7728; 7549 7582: 0.97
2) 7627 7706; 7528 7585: 0.93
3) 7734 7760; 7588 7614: 1.06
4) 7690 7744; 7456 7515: 1.02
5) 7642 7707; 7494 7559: 0.93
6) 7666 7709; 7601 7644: 0.98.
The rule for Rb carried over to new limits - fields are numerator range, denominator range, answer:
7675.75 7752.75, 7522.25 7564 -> 0.92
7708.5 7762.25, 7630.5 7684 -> 1.04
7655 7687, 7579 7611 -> 0.94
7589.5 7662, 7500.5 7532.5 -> 0.91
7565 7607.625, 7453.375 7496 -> 0.98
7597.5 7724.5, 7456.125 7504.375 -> 0.94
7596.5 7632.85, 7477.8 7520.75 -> 0.93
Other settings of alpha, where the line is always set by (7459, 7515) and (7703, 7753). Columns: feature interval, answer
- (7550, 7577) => -1.0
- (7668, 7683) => 0.9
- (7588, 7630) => 1.7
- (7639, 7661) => 0.4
